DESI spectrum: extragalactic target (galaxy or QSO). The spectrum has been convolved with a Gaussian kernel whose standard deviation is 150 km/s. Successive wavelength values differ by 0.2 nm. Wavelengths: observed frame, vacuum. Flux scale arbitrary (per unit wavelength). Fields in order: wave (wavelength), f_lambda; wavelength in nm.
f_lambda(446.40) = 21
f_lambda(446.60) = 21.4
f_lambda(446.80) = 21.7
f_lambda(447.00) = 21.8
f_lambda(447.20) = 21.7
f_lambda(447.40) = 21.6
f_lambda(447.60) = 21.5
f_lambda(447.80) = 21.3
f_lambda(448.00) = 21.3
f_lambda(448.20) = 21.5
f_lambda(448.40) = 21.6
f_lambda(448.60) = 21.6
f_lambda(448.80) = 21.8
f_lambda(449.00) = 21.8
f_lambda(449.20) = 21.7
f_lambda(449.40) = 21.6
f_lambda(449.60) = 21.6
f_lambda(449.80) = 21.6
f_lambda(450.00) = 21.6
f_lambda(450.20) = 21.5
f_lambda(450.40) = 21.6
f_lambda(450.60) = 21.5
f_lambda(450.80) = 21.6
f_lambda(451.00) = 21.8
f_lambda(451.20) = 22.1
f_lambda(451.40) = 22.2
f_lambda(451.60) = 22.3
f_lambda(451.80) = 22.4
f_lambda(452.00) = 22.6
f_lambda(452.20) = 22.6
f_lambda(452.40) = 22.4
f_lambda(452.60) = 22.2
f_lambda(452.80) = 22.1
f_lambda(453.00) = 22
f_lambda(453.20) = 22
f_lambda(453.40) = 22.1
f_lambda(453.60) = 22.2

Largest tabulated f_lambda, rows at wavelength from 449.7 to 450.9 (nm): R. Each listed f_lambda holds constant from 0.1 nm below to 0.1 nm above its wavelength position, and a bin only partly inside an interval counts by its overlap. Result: 21.6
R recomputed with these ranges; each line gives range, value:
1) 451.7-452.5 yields 22.6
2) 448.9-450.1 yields 21.8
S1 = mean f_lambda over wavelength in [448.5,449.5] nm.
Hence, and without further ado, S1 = 21.7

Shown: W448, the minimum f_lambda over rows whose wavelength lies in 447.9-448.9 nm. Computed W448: 21.3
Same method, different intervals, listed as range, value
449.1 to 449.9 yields 21.6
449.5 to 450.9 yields 21.5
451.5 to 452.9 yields 22.1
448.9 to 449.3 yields 21.7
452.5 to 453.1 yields 22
